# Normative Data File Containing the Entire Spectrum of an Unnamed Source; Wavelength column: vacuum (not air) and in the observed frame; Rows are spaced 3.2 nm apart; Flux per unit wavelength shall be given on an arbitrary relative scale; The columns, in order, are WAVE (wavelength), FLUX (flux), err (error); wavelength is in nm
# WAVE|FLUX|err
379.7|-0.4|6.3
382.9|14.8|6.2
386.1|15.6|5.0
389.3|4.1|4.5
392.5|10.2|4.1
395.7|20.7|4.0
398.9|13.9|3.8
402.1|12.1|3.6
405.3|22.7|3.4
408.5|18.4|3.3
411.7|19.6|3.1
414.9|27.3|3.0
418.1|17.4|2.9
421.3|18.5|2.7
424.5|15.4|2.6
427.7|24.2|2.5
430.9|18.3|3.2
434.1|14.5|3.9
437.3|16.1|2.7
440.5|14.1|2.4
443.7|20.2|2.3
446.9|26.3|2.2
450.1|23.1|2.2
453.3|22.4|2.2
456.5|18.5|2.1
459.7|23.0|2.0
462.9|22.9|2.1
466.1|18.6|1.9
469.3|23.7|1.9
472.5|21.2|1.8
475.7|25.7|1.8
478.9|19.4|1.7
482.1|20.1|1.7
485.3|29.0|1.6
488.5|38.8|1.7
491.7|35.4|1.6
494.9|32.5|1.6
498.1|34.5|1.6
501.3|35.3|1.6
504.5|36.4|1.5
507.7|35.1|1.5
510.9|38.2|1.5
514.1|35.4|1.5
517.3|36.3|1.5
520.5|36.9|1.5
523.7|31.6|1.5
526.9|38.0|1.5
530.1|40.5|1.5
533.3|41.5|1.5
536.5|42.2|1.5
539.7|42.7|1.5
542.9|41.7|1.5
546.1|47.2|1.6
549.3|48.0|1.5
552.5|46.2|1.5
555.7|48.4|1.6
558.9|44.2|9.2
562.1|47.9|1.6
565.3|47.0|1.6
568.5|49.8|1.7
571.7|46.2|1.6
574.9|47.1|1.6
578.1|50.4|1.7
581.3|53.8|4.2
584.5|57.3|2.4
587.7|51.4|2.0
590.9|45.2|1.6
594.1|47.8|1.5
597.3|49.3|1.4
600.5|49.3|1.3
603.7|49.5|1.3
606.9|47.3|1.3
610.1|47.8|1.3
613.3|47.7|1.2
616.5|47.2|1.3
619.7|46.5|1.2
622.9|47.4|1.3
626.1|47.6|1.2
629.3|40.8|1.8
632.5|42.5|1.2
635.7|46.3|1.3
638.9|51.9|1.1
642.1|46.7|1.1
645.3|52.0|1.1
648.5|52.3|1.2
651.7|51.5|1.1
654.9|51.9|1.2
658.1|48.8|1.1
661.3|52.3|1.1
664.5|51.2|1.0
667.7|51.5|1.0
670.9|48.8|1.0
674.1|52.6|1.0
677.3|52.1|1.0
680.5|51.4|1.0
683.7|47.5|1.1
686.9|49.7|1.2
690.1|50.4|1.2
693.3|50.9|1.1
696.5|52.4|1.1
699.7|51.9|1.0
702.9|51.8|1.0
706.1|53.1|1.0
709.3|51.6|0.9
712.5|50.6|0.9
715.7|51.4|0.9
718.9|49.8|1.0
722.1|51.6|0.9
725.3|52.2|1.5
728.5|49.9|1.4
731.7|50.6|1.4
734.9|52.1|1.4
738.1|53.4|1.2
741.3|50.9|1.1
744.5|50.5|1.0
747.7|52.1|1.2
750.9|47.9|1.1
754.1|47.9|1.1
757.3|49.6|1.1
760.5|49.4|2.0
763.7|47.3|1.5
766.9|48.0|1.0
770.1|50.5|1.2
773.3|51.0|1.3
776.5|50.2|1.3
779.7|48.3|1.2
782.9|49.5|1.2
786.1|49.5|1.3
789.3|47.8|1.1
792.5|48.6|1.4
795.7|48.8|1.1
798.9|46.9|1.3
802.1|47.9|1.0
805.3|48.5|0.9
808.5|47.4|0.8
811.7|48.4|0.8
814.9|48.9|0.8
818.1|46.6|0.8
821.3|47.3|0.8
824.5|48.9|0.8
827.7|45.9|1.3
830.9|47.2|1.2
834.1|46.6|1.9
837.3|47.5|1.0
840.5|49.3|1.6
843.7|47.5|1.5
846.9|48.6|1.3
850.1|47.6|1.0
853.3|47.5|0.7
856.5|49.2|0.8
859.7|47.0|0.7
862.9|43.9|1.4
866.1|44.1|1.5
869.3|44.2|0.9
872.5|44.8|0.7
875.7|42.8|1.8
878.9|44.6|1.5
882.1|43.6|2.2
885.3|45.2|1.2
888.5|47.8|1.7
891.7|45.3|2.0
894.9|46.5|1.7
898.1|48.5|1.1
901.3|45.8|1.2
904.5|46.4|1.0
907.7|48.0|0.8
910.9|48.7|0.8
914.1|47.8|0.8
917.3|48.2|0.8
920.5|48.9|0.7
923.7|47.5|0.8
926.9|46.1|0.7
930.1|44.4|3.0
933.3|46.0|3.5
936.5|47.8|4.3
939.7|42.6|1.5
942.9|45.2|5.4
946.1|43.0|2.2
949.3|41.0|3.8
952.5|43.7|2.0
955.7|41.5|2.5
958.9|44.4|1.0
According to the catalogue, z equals 0.22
